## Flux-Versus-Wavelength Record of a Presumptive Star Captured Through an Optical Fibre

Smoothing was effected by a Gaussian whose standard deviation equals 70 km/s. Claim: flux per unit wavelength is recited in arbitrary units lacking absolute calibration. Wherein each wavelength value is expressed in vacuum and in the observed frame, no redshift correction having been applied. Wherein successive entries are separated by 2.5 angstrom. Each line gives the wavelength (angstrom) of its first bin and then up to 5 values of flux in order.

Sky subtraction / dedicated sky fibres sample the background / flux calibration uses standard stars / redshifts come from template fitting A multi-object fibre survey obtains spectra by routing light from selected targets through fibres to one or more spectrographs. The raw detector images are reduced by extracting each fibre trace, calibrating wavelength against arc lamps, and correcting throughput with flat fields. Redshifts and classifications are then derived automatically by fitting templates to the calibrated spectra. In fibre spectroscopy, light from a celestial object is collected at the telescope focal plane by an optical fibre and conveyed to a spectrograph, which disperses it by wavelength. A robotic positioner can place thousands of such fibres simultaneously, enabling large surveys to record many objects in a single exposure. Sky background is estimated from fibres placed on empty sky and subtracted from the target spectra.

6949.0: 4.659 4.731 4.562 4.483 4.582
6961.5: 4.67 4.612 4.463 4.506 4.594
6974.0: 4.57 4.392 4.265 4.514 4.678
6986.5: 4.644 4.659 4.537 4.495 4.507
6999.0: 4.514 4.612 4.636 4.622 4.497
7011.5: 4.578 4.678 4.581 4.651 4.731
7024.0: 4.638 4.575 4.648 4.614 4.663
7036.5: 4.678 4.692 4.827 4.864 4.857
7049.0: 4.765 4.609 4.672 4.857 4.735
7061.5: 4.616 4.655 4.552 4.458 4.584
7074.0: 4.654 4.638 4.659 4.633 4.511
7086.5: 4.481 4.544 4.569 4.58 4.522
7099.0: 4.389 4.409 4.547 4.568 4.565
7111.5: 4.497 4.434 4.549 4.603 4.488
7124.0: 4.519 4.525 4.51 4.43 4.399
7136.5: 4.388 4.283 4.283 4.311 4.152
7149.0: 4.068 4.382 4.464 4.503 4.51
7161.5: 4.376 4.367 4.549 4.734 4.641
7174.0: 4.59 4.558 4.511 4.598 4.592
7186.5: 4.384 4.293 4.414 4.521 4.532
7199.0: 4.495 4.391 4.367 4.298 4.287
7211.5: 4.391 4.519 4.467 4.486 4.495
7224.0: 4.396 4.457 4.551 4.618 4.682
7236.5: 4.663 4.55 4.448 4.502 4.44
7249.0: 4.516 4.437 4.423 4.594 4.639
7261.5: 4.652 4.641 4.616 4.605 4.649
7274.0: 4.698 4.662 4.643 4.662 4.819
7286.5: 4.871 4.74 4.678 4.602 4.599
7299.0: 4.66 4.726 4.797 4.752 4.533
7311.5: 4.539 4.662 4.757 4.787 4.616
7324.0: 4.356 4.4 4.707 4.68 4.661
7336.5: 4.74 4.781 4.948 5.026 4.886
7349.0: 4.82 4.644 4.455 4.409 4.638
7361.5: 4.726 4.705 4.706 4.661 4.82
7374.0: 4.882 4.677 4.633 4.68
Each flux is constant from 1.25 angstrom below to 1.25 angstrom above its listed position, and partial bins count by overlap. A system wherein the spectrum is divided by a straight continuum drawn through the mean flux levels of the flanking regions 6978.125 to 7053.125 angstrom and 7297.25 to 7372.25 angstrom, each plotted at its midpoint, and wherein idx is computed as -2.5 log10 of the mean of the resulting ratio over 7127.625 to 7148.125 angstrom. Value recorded 0.07 mag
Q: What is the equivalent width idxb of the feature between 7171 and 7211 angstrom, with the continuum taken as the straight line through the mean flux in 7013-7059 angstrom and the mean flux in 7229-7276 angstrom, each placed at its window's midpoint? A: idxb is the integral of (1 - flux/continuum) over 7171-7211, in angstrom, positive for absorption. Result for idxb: 1.3 angstrom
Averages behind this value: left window 4.7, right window 4.58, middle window 4.46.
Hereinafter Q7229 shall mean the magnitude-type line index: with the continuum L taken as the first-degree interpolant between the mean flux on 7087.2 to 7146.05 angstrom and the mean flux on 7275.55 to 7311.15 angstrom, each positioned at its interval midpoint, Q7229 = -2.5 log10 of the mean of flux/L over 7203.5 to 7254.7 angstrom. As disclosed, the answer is 0.03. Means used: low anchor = 4.47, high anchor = 4.69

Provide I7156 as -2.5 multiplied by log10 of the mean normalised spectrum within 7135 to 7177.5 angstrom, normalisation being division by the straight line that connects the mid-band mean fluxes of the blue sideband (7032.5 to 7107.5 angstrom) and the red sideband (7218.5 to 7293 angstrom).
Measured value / 0.05 mag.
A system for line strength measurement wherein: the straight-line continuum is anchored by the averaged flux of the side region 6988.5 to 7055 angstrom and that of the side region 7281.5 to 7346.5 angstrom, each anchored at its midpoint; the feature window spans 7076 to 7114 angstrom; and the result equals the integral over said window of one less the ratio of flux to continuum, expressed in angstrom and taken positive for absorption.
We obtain 1.0 angstrom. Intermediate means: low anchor 4.64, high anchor 4.7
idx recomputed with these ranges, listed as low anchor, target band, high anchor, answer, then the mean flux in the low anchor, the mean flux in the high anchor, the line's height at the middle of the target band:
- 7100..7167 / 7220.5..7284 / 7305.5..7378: 0.00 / 4.43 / 4.69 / 4.58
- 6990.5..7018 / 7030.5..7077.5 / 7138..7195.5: -0.04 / 4.57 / 4.44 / 4.53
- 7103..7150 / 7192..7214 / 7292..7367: 0.03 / 4.43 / 4.68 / 4.52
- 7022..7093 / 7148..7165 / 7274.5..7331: 0.06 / 4.65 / 4.66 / 4.66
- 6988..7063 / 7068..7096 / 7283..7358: 0.02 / 4.65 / 4.69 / 4.66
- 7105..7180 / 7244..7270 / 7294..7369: 0.01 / 4.46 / 4.68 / 4.59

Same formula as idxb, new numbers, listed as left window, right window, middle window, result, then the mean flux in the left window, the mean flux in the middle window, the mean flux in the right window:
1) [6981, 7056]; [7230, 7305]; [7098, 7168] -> 3.08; 4.64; 4.43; 4.63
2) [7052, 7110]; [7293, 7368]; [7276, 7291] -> -0.24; 4.58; 4.73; 4.68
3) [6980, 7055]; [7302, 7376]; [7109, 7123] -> 0.41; 4.64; 4.52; 4.69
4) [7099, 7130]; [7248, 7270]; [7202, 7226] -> 0.73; 4.51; 4.41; 4.57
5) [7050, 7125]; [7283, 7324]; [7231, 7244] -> 0.19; 4.57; 4.58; 4.69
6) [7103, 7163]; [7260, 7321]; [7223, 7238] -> 0.07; 4.43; 4.56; 4.68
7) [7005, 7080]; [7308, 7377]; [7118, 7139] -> 0.90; 4.66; 4.47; 4.69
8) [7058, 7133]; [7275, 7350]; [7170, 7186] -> 0.11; 4.55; 4.57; 4.7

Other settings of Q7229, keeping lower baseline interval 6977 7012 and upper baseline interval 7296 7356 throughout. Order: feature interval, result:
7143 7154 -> 0.088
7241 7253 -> 0.044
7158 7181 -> 0.020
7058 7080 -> -0.008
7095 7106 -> 0.028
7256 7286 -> 0.000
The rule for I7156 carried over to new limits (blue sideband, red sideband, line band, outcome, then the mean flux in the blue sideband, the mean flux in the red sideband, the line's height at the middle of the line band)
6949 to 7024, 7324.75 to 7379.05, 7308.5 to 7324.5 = 0.017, 4.57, 4.71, 4.69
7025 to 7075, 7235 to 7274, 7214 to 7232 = 0.021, 4.68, 4.56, 4.58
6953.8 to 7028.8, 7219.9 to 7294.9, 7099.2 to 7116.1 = 0.020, 4.57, 4.6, 4.58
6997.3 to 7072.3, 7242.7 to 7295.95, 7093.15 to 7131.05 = 0.032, 4.65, 4.62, 4.64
